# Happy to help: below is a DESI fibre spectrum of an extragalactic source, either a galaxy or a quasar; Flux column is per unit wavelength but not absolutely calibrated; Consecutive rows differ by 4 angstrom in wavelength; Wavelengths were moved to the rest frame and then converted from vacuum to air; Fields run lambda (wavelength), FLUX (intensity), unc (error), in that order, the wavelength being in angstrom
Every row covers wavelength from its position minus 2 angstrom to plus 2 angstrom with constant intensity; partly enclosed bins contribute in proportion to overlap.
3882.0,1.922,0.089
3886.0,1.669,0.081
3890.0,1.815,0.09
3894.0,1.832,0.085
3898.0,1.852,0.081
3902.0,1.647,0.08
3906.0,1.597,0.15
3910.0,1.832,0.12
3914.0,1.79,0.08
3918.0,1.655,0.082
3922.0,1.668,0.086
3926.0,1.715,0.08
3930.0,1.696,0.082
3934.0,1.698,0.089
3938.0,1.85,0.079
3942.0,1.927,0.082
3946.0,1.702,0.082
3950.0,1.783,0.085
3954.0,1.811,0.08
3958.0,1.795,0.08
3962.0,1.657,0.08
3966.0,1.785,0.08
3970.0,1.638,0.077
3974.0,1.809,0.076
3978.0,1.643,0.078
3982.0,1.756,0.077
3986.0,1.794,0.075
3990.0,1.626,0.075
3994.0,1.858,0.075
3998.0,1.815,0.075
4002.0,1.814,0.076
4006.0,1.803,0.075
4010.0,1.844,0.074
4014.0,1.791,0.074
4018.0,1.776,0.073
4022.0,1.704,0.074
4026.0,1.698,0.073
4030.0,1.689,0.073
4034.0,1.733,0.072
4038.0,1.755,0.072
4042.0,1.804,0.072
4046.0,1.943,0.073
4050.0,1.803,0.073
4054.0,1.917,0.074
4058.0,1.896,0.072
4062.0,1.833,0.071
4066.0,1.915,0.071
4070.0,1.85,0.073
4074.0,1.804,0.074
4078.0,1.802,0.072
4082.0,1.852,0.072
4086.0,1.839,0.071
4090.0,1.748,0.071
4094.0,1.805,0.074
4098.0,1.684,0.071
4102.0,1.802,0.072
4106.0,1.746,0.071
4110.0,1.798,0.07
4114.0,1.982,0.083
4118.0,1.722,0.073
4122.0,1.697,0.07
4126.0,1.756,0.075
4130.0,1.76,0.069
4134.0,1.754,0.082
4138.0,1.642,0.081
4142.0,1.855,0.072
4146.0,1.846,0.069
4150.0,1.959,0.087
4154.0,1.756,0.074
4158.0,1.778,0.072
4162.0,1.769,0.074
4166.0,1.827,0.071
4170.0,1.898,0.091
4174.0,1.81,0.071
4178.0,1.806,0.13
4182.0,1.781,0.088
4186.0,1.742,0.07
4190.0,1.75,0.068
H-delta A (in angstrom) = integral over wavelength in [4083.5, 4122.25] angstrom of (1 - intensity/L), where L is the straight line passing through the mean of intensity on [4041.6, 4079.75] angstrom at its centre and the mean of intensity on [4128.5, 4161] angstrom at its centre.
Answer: 0.8 angstrom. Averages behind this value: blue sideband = 1.86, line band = 1.79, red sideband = 1.79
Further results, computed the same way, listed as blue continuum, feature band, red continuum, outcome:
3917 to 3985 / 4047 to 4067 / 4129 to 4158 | -1.2 angstrom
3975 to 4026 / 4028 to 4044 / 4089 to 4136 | 0.2 angstrom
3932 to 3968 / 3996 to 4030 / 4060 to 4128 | 0.3 angstrom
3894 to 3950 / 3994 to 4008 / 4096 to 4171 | -0.4 angstrom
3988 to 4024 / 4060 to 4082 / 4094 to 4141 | -0.9 angstrom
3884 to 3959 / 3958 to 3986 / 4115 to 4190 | 0.6 angstrom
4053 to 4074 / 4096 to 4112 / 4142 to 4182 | 0.8 angstrom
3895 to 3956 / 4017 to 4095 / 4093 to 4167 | -1.6 angstrom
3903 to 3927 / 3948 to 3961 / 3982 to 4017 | -0.3 angstrom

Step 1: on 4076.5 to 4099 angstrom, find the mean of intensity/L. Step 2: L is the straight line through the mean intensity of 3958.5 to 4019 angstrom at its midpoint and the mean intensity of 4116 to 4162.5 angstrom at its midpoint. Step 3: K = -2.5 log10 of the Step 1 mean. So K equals -0.01 mag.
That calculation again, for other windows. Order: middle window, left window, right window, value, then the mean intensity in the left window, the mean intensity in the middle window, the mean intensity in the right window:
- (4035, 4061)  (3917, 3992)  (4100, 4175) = -0.05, 1.74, 1.85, 1.8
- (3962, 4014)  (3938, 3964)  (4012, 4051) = 0.01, 1.78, 1.76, 1.77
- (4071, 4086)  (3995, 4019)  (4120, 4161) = -0.02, 1.81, 1.82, 1.78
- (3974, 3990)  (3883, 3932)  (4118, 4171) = 0.01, 1.73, 1.73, 1.79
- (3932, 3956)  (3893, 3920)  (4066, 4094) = -0.02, 1.74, 1.8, 1.82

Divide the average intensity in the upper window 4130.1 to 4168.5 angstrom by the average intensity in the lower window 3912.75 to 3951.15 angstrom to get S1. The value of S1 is 1.0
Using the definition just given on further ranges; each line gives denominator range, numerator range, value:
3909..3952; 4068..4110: 1.02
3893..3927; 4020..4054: 1.03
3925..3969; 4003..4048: 1.01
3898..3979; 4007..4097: 1.04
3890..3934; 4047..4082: 1.07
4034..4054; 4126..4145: 0.96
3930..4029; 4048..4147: 1.02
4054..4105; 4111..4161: 0.98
